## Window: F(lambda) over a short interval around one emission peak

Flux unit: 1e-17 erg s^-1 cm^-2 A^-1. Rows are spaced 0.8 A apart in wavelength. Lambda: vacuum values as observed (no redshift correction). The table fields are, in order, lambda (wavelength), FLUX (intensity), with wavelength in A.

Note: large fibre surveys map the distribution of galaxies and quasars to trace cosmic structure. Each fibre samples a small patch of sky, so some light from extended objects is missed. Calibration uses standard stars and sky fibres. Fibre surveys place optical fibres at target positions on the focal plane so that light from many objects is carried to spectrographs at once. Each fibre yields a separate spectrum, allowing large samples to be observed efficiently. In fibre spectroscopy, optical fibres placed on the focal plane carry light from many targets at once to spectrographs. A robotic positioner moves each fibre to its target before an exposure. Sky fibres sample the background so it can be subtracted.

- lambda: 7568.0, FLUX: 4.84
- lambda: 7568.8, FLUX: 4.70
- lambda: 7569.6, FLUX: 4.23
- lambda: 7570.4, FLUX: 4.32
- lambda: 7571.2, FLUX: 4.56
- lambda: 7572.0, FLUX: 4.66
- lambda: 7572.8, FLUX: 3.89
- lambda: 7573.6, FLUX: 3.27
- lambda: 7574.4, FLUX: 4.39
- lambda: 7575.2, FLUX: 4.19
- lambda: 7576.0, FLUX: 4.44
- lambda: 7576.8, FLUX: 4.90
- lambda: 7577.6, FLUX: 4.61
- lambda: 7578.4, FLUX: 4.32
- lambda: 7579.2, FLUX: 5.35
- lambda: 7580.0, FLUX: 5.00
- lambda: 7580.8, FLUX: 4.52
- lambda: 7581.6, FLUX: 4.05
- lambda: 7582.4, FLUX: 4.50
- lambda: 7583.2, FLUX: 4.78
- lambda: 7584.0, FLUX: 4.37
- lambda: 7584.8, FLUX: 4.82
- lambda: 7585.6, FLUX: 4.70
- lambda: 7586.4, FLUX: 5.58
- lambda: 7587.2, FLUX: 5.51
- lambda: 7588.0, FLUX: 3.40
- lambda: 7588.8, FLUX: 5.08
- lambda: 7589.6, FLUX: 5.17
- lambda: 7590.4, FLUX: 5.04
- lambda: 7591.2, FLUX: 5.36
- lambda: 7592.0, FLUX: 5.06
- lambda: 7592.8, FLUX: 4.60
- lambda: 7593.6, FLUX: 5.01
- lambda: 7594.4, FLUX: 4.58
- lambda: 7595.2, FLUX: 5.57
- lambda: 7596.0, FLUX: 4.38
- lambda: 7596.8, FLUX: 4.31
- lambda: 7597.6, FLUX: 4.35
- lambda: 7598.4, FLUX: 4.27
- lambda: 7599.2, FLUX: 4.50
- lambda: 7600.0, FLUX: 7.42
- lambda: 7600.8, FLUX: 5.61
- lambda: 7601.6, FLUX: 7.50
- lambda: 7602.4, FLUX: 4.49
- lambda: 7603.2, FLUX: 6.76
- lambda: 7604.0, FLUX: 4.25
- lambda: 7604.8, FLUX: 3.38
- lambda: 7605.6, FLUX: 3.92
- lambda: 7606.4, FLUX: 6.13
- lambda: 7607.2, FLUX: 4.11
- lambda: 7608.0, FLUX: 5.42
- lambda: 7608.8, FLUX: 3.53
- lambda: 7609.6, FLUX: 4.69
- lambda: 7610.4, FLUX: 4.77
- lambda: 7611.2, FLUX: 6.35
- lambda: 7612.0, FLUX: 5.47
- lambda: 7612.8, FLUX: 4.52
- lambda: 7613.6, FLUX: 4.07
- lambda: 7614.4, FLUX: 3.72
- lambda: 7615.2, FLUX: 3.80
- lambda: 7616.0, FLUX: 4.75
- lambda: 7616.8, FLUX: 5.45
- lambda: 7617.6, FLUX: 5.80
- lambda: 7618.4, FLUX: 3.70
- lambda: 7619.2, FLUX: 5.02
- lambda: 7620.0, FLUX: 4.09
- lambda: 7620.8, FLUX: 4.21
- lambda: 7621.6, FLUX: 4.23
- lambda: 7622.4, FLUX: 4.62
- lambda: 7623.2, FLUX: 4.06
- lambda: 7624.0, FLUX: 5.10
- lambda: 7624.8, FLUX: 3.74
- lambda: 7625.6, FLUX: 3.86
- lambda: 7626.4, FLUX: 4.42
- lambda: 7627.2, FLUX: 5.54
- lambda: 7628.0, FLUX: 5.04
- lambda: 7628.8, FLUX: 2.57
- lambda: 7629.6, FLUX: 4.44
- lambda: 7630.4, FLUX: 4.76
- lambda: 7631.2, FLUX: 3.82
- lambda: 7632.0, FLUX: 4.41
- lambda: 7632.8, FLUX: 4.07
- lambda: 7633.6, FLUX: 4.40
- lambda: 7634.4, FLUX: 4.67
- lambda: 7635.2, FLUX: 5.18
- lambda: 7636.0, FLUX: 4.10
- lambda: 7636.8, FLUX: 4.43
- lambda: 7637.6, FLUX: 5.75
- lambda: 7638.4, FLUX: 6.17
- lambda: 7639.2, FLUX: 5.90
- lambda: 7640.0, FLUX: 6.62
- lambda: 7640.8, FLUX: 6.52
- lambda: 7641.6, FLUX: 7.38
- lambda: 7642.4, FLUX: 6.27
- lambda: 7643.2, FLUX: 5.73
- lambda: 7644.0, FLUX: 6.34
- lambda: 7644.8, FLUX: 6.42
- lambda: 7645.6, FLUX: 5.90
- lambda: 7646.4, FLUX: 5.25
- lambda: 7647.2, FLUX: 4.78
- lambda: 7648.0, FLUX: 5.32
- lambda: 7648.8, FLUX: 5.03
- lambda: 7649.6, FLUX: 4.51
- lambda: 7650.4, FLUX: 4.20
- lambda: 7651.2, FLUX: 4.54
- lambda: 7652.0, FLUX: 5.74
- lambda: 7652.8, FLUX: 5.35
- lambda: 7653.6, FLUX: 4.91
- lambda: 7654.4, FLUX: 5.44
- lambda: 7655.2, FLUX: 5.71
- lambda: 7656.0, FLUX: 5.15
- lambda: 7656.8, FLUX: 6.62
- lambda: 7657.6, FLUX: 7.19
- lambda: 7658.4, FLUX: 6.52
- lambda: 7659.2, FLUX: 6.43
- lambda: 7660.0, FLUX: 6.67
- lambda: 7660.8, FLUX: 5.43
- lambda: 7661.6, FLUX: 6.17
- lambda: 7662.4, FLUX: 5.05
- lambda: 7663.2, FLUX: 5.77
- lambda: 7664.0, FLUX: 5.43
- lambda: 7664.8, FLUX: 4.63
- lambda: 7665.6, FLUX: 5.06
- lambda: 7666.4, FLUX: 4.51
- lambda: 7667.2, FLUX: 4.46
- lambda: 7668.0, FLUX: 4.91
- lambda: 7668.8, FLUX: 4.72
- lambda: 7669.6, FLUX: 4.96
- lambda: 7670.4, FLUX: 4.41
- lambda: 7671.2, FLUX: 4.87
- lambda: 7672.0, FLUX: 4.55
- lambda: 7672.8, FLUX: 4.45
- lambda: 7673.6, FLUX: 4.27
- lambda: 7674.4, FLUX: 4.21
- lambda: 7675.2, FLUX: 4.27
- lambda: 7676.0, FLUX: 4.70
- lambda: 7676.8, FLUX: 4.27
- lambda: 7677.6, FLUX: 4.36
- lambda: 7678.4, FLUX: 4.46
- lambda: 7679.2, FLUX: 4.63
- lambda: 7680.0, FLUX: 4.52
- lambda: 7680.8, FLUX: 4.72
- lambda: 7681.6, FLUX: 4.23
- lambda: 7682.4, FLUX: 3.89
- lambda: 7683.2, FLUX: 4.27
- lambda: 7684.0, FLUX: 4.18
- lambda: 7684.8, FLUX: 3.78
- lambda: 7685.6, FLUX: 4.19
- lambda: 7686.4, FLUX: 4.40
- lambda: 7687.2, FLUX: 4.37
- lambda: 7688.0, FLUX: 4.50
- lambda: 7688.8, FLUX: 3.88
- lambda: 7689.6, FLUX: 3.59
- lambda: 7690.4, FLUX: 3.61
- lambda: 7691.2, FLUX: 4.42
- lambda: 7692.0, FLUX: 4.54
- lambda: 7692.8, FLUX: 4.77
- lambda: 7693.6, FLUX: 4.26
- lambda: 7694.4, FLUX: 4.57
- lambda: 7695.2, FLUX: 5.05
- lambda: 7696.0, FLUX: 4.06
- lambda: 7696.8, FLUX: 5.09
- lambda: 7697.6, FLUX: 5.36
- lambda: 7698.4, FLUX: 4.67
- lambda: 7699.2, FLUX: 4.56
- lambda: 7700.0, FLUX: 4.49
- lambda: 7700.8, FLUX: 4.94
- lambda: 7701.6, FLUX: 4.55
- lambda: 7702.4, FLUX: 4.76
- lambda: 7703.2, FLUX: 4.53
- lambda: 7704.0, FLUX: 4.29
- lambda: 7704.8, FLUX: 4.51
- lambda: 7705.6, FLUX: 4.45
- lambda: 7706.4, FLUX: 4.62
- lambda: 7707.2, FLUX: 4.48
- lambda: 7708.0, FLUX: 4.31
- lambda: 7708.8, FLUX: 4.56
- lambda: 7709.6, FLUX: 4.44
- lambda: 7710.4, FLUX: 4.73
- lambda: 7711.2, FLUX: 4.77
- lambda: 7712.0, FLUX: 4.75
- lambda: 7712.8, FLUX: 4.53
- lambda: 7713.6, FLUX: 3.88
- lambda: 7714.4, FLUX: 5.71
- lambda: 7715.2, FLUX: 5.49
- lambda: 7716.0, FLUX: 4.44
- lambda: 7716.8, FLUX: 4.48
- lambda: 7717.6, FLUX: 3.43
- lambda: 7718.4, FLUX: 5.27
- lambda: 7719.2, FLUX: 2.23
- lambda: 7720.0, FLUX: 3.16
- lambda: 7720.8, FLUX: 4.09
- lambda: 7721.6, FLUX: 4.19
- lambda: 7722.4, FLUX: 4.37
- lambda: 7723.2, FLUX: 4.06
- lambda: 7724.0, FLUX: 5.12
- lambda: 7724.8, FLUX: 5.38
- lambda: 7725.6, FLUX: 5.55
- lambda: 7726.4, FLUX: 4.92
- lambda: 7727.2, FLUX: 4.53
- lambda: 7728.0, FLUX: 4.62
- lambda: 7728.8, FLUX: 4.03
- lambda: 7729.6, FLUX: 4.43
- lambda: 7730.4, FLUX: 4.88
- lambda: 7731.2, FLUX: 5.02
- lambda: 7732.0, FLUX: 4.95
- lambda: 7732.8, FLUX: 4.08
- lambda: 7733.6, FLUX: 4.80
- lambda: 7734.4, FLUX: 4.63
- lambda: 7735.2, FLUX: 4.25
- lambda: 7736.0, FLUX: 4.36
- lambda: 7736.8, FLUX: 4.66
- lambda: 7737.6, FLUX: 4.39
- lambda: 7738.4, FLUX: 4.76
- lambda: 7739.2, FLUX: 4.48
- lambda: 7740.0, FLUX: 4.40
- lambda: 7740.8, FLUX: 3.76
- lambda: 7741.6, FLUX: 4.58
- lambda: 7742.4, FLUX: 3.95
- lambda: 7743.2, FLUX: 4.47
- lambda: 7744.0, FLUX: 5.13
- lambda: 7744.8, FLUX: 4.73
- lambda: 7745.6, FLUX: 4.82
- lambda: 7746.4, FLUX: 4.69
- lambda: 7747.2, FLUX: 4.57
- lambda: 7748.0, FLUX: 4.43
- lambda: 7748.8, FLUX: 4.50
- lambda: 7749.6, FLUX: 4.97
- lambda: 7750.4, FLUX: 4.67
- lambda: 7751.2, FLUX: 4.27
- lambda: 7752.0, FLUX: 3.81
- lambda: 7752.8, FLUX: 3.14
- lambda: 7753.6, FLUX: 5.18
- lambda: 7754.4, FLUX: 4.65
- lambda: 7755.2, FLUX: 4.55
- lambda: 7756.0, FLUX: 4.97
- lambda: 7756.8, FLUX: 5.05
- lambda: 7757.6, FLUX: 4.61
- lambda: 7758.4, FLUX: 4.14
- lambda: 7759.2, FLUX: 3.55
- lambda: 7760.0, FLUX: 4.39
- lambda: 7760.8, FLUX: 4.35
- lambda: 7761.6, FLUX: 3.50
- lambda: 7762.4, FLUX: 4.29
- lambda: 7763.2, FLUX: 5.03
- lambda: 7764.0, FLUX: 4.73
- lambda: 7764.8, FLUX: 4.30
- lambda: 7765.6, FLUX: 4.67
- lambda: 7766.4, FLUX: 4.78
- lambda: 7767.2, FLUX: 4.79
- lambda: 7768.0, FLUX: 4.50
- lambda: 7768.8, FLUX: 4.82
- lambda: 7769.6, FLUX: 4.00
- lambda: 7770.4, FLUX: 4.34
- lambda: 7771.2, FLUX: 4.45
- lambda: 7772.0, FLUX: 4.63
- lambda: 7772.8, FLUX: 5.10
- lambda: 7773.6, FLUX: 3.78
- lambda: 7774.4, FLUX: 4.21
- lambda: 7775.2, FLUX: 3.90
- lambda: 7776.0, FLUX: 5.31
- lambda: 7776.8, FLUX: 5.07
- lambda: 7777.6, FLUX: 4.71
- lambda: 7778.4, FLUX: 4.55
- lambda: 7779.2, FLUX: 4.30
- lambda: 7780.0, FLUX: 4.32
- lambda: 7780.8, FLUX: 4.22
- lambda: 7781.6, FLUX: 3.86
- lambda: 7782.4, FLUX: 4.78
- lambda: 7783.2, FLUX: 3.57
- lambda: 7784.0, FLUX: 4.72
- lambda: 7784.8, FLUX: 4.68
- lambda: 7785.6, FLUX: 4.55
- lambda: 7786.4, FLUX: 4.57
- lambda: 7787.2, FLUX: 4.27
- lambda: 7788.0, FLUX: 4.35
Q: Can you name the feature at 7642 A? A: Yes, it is [S II]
